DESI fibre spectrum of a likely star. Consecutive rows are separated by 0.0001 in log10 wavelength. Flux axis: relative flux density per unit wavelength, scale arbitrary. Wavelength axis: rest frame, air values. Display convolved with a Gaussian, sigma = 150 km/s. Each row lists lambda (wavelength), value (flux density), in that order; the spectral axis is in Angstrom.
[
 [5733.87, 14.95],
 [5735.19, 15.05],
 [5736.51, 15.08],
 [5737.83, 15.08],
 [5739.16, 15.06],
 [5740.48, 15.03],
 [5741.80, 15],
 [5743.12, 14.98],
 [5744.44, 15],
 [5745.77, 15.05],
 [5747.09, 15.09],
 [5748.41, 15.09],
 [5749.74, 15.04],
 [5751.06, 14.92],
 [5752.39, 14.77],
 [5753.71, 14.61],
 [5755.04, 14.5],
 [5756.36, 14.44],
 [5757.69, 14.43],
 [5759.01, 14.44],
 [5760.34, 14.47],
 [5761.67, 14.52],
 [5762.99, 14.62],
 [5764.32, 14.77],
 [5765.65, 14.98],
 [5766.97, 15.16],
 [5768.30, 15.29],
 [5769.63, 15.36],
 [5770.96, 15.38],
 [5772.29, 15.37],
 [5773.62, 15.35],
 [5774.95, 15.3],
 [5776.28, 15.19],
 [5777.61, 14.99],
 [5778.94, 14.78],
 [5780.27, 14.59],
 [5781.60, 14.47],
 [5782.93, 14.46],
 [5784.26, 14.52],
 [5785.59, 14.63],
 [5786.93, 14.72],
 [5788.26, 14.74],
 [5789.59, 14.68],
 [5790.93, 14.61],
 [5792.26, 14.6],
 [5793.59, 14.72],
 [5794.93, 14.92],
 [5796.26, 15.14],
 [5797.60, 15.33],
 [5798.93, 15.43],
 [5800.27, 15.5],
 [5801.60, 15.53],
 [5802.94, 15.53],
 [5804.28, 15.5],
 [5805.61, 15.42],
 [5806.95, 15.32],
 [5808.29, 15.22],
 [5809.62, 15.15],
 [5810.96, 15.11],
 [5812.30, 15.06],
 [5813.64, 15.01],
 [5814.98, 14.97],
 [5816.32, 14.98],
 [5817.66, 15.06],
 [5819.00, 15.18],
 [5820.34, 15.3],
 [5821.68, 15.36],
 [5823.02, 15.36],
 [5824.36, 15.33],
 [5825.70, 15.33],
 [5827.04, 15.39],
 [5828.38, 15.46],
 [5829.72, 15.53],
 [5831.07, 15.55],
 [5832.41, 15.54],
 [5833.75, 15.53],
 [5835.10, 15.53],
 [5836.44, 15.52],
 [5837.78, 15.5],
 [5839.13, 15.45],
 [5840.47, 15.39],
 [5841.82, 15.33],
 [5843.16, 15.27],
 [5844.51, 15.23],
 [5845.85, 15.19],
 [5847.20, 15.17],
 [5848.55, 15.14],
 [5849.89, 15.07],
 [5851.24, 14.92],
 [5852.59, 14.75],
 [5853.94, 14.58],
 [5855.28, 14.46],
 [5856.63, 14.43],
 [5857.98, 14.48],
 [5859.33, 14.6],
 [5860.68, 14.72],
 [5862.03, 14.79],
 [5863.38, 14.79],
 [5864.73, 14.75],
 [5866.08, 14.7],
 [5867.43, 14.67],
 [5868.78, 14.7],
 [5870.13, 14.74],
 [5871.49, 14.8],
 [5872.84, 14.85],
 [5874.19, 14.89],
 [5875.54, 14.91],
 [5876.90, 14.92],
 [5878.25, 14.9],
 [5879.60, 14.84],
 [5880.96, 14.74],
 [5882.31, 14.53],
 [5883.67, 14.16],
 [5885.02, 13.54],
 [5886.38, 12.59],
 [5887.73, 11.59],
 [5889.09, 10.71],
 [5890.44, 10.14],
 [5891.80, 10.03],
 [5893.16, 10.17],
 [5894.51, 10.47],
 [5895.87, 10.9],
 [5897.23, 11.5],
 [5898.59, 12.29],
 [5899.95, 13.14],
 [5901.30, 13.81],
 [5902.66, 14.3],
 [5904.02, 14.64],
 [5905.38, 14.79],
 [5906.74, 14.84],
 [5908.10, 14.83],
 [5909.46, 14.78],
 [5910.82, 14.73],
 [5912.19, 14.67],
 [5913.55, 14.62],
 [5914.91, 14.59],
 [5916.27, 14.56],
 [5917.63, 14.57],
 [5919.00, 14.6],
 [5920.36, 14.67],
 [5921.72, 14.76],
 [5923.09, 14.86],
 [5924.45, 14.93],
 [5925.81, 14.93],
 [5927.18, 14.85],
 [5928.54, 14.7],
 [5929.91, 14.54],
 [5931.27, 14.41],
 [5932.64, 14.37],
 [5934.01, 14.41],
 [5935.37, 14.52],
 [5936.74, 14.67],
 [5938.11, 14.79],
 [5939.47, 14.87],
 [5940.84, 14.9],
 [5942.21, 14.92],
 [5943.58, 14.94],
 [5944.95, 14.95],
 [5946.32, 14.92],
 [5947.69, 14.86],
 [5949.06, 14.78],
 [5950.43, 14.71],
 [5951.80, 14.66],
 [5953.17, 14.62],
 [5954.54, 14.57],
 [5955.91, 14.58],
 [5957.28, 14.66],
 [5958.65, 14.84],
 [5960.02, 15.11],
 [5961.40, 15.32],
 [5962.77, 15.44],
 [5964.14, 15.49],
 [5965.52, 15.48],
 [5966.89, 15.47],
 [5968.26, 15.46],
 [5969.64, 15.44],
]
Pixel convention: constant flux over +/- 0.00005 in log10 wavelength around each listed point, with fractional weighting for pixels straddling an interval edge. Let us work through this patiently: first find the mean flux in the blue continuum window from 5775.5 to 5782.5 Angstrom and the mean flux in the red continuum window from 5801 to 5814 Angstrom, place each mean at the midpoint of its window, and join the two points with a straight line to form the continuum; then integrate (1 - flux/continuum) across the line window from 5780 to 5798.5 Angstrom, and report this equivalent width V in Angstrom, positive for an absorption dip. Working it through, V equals 0.3 Angstrom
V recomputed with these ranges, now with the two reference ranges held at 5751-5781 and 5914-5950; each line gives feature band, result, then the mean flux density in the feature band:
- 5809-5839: -1.0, 15.3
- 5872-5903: 3.8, 12.9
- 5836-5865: -0.3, 15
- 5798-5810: -0.5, 15.4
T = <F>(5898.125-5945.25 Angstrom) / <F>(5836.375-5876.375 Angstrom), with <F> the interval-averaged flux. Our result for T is 0.98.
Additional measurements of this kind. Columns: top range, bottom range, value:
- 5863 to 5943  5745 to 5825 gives 0.94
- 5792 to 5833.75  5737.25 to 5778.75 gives 1.02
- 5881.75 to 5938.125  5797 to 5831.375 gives 0.89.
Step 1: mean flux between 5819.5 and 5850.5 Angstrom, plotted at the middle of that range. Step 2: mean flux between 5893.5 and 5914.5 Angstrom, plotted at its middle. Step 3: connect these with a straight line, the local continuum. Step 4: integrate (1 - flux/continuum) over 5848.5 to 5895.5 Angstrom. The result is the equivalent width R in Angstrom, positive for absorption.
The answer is 1.8 Angstrom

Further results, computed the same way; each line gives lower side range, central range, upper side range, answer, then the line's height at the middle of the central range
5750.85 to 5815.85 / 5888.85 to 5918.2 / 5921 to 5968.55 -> 3.4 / 14.9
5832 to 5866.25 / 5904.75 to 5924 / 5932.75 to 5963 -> 0.2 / 14.9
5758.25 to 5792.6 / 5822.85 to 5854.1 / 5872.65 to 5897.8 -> -3.7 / 13.7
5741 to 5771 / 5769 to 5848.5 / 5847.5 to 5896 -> -4.2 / 14.4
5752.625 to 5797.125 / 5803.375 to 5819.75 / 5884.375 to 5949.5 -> -0.7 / 14.6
